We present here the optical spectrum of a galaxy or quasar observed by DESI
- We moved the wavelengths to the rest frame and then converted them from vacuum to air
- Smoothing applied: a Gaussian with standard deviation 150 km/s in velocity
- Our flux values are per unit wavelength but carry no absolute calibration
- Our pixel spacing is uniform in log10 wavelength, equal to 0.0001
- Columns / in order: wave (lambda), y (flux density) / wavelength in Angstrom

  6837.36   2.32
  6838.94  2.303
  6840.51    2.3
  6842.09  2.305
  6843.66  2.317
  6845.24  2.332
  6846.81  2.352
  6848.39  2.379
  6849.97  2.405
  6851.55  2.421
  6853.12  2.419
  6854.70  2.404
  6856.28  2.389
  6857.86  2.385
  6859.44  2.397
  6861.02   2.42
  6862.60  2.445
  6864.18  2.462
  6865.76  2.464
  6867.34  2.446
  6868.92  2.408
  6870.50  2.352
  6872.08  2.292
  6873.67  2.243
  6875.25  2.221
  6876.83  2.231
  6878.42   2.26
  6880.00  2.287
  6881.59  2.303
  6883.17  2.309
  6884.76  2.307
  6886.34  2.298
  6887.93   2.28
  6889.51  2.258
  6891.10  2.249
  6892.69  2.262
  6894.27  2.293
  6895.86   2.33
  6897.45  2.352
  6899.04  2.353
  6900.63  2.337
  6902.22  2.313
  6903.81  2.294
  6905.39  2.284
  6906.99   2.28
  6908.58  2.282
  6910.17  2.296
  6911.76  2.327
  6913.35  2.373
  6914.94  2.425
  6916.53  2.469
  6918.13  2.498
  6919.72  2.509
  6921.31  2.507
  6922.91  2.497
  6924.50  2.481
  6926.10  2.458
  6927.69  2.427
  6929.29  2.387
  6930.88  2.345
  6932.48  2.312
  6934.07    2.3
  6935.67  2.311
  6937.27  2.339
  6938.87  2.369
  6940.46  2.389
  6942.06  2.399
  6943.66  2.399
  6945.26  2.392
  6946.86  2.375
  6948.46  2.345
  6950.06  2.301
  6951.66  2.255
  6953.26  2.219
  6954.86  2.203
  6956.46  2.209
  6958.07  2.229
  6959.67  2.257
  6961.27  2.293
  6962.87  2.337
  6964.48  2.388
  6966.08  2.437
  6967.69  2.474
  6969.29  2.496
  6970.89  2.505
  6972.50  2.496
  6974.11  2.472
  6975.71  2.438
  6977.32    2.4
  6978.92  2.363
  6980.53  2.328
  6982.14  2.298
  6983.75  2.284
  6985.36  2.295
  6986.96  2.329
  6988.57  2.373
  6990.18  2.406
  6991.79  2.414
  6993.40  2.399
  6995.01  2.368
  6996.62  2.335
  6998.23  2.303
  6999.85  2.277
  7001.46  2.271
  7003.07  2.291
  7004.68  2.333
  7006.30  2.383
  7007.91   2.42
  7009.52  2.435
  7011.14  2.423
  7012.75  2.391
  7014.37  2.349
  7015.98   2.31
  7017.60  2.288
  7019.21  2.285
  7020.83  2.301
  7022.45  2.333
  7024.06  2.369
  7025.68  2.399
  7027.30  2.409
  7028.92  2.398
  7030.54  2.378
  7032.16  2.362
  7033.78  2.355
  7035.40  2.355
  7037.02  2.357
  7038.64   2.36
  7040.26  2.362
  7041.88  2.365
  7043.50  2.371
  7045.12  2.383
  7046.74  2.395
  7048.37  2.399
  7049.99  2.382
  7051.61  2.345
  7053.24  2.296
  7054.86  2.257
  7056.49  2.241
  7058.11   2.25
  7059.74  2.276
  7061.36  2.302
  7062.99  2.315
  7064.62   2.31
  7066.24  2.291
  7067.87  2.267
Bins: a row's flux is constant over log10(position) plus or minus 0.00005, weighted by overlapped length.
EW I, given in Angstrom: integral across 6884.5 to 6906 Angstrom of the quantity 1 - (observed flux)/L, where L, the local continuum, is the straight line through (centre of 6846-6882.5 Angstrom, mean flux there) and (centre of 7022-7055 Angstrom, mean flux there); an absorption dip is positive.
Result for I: 0.58 Angstrom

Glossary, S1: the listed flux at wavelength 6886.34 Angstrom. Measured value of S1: 2.298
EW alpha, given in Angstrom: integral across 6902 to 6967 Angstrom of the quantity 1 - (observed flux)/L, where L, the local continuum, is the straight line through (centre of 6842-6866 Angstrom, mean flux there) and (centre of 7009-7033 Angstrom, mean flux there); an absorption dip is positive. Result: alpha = 0.7 Angstrom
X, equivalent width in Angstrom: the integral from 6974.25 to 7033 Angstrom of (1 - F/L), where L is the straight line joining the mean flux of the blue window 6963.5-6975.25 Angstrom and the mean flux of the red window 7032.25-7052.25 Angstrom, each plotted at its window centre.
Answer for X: 1.56 Angstrom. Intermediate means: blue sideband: 2.46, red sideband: 2.37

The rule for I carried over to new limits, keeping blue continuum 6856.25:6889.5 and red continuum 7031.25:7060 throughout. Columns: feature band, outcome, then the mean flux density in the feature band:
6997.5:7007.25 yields 0.1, 2.31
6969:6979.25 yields -0.5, 2.46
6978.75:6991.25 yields 0.0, 2.33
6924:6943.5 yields -0.3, 2.38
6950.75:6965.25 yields 0.5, 2.27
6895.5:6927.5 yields -0.6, 2.38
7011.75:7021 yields 0.1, 2.32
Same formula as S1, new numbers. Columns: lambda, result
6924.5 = 2.481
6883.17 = 2.309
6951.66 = 2.255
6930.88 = 2.345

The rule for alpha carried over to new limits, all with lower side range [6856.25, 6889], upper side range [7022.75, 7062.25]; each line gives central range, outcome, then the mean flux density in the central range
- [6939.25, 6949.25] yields -0.2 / 2.38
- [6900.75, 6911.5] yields 0.2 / 2.3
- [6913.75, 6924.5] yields -0.6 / 2.48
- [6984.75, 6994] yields -0.1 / 2.37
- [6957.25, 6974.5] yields -0.4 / 2.4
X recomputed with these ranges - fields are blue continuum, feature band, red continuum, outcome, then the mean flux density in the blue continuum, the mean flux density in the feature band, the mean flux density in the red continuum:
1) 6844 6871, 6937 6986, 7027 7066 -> 0.3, 2.4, 2.35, 2.34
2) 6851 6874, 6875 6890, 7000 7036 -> 0.7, 2.4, 2.28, 2.35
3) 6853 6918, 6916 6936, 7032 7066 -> -0.8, 2.34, 2.42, 2.33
